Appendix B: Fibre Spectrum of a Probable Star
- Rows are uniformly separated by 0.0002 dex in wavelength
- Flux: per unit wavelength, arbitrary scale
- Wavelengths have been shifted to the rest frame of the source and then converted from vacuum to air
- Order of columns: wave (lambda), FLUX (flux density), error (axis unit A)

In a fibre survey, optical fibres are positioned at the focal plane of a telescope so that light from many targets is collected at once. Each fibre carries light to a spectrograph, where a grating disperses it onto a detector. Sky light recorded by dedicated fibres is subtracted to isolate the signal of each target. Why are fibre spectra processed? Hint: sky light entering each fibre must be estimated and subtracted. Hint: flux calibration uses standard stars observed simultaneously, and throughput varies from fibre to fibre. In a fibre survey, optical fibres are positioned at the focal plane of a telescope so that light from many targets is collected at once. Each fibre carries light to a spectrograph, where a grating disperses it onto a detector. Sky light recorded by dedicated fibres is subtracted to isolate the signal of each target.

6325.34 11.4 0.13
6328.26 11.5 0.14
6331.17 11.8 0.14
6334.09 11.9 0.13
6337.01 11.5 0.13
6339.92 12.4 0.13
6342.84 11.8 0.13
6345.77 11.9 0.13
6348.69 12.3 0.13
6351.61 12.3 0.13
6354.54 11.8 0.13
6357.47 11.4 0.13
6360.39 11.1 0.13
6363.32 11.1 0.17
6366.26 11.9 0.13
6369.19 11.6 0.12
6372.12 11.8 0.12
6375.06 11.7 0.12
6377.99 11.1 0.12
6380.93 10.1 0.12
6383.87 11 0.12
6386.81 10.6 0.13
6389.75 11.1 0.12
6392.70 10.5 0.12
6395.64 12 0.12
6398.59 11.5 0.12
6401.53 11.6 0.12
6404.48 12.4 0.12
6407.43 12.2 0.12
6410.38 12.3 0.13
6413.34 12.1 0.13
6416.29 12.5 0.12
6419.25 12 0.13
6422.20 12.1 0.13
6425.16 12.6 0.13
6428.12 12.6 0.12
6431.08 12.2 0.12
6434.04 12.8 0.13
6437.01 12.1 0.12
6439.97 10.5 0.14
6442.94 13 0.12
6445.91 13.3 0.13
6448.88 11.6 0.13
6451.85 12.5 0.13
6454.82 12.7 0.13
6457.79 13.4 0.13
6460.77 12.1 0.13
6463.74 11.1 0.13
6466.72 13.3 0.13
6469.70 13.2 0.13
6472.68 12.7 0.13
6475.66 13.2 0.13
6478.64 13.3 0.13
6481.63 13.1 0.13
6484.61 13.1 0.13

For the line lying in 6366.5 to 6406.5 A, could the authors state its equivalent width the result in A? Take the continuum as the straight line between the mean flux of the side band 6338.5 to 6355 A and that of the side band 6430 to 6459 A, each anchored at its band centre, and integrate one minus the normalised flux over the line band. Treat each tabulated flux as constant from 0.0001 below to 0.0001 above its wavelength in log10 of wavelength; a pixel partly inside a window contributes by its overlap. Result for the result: 2.9 A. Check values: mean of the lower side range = 12.1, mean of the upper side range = 12.4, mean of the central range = 11.3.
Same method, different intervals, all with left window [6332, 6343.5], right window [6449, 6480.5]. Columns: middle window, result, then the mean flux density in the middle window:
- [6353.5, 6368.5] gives 0.7 A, 11.5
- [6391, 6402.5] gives 0.8 A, 11.4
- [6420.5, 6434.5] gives 0.0 A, 12.4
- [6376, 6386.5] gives 1.2 A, 10.8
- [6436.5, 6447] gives 0.3 A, 12.2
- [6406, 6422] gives 0.2 A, 12.2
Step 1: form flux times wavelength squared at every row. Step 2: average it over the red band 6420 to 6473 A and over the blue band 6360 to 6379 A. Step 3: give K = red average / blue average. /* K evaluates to 1.1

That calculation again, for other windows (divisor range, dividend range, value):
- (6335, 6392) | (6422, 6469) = 1.11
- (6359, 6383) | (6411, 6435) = 1.11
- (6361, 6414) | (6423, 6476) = 1.11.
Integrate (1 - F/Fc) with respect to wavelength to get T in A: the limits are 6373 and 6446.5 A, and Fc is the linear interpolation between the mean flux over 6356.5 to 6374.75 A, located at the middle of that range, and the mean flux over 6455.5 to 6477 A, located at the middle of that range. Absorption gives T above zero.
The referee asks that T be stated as 1.3 A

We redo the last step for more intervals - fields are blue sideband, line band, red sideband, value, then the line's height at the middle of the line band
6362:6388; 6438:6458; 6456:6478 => 0.1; 12.4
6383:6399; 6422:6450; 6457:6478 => -0.6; 12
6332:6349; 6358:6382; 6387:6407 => 0.8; 11.7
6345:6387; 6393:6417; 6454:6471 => -0.1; 11.9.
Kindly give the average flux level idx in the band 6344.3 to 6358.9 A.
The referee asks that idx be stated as 11.9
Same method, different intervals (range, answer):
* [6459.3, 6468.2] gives 12.2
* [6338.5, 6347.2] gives 12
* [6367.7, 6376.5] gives 11.7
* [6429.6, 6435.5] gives 12.5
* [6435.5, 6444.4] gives 11.9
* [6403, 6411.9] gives 12.3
